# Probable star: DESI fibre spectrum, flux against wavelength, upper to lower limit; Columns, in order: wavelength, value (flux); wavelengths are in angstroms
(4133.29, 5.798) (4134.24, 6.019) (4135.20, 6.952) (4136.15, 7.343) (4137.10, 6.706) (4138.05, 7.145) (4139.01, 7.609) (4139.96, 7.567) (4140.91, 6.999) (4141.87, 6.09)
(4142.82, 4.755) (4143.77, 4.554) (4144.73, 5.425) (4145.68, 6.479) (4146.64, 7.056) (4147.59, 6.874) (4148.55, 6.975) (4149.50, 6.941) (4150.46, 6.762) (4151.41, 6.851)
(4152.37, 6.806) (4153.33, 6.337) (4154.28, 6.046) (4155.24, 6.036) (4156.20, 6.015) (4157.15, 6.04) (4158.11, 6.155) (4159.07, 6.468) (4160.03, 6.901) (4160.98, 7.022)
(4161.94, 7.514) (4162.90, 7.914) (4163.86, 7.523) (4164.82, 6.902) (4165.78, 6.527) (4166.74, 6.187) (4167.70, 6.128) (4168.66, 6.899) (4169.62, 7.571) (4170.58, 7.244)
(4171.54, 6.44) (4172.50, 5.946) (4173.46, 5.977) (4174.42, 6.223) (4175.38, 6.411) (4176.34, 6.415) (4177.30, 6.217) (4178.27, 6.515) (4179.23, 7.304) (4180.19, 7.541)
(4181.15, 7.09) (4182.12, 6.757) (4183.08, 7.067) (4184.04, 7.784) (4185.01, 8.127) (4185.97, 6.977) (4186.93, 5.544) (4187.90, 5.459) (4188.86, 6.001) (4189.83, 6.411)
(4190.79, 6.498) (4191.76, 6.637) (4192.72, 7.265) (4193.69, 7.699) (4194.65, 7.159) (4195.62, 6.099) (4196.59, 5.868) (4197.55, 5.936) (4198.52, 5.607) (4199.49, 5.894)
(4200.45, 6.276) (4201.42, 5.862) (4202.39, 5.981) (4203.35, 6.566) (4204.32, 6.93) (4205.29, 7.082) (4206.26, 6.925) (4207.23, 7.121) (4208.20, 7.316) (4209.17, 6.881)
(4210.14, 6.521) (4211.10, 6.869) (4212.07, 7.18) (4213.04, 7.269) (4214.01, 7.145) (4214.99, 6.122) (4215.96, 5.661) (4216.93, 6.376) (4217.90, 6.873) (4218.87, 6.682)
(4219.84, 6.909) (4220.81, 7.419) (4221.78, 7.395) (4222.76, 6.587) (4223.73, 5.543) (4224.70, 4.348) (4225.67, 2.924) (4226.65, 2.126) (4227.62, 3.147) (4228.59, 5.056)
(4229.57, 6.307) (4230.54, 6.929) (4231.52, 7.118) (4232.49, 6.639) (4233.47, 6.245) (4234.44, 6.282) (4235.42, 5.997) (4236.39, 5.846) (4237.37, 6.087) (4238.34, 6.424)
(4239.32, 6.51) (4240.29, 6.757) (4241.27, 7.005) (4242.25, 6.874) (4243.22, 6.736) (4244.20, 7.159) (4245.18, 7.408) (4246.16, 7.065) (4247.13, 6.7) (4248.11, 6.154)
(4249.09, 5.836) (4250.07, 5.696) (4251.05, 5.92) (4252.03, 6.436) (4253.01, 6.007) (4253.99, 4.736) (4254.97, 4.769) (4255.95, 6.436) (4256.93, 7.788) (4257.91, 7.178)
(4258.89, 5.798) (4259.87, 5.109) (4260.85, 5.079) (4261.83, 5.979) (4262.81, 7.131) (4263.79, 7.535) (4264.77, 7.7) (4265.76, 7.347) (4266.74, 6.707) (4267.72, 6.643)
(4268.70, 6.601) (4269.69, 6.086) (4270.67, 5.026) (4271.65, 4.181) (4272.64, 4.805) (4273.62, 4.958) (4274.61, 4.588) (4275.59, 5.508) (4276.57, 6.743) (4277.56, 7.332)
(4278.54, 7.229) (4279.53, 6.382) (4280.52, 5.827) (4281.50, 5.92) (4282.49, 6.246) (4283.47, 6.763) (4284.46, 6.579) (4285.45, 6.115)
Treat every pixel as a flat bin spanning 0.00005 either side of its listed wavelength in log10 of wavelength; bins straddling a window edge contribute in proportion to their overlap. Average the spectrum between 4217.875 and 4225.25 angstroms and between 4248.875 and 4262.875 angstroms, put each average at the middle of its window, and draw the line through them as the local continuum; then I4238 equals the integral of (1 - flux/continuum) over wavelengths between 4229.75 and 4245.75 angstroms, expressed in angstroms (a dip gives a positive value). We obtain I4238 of -1.1 angstroms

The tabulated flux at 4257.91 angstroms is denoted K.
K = 7.178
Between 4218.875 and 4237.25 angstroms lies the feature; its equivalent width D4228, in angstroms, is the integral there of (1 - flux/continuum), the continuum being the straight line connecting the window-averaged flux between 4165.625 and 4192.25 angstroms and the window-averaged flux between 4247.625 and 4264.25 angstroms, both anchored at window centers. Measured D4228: 1.6 angstroms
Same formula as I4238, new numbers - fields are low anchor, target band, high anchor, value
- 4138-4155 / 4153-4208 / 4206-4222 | 0.4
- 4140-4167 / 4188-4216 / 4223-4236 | -4.1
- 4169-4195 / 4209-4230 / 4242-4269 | 2.1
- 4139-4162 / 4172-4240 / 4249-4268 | 0.0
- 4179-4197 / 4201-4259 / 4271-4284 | 0.6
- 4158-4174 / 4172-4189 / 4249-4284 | 0.1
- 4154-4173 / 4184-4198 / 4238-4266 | 0.0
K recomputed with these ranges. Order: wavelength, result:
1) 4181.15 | 7.09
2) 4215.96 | 5.661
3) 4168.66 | 6.899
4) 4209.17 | 6.881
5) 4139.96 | 7.567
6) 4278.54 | 7.229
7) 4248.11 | 6.154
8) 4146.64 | 7.056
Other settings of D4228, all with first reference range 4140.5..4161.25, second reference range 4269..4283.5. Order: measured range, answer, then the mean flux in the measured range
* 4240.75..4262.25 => -1.2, 6.27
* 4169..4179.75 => -0.6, 6.58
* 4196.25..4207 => -0.3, 6.29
